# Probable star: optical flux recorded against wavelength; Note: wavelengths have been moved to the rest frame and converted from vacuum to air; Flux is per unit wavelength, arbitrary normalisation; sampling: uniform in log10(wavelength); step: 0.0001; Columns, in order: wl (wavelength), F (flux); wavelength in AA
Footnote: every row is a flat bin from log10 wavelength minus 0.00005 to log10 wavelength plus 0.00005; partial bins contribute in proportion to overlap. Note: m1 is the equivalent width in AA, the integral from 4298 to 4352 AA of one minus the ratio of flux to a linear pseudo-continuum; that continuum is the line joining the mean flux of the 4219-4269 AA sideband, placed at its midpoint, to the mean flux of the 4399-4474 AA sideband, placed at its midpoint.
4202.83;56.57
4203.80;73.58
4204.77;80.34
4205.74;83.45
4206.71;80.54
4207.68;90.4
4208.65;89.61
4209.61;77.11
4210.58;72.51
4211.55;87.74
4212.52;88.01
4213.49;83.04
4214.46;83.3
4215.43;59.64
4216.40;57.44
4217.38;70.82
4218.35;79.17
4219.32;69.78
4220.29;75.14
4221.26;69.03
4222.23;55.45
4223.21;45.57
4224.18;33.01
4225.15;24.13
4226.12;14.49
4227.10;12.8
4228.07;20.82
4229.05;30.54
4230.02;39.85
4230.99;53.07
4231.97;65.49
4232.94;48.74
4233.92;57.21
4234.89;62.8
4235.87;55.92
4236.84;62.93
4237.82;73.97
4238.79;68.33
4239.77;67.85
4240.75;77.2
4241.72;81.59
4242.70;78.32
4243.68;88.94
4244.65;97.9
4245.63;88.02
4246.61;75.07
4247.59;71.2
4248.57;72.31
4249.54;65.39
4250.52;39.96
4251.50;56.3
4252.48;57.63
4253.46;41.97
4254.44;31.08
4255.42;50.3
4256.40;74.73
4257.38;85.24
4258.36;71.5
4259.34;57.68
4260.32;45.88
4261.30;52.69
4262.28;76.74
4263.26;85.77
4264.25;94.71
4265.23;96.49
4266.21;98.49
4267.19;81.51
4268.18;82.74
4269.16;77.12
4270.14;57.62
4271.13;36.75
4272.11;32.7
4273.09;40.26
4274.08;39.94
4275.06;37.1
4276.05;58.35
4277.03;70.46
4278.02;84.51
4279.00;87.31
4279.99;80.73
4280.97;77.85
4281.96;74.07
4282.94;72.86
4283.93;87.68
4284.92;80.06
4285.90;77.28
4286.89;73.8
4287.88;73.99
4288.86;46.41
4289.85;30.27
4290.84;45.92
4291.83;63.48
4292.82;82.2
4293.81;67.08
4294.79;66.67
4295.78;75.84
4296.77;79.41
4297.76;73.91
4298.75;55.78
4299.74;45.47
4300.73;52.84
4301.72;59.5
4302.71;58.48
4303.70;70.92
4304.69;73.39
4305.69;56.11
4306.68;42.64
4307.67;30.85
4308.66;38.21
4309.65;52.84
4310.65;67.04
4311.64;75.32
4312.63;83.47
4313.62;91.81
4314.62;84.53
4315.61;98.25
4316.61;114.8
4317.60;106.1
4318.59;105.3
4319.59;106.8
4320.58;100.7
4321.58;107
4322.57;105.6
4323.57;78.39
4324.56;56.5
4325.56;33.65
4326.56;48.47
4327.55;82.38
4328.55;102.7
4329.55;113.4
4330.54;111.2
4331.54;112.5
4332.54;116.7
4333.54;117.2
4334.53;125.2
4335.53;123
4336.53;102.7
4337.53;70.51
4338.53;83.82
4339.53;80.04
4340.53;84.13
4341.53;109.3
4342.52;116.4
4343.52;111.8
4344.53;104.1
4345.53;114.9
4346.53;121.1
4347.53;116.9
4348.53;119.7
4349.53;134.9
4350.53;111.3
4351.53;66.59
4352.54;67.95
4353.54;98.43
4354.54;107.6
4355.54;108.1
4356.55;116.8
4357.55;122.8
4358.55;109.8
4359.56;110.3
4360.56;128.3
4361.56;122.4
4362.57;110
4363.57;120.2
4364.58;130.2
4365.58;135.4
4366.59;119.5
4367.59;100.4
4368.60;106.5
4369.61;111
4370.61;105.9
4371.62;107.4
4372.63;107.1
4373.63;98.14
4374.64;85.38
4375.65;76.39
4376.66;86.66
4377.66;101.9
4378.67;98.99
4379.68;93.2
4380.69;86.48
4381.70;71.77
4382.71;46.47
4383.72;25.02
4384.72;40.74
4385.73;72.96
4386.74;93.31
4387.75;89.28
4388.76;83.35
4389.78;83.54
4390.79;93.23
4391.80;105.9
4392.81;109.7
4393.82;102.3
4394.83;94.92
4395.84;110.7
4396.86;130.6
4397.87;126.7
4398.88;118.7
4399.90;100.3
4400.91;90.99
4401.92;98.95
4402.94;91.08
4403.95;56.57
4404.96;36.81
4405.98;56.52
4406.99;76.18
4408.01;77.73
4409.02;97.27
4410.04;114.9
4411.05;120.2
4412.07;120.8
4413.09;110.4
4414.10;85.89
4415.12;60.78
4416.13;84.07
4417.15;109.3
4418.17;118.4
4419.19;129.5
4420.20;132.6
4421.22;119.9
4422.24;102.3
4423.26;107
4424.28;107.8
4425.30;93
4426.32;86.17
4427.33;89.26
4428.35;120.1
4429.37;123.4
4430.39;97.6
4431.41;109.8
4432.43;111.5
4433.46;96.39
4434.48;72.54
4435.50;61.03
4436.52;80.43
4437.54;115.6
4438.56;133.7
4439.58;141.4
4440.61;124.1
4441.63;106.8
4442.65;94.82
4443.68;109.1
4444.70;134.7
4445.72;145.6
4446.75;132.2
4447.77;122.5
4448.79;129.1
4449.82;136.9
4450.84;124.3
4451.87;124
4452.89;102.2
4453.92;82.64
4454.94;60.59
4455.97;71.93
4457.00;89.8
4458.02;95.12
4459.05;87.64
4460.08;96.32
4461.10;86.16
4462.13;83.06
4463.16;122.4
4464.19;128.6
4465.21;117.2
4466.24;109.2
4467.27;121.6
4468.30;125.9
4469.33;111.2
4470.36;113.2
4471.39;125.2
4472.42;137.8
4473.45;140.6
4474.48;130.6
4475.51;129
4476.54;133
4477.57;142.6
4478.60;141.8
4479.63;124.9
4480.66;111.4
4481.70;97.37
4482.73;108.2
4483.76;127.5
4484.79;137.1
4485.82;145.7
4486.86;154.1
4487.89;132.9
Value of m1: -4.8 AA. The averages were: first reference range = 62.5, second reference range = 105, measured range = 88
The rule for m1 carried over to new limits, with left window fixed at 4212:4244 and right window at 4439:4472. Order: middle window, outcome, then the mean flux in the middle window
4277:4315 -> 3.9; 66.8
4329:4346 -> -4.4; 106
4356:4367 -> -3.8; 120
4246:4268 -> -0.6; 67.7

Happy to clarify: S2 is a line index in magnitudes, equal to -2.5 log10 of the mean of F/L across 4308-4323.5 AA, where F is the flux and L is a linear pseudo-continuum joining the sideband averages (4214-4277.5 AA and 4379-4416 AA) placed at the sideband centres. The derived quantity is -0.193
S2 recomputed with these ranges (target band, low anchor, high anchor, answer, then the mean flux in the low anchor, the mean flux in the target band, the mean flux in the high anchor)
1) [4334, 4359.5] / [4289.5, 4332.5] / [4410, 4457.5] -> -0.237 mag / 75.2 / 105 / 107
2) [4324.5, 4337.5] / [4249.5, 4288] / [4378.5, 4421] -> -0.218 mag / 66.6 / 96.2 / 91.8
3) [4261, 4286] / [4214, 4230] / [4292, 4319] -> -0.137 mag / 49.7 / 70.9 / 70.5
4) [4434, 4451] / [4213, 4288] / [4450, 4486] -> -0.072 mag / 64.1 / 116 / 114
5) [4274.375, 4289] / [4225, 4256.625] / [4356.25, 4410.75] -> -0.053 mag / 58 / 72.4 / 96.1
